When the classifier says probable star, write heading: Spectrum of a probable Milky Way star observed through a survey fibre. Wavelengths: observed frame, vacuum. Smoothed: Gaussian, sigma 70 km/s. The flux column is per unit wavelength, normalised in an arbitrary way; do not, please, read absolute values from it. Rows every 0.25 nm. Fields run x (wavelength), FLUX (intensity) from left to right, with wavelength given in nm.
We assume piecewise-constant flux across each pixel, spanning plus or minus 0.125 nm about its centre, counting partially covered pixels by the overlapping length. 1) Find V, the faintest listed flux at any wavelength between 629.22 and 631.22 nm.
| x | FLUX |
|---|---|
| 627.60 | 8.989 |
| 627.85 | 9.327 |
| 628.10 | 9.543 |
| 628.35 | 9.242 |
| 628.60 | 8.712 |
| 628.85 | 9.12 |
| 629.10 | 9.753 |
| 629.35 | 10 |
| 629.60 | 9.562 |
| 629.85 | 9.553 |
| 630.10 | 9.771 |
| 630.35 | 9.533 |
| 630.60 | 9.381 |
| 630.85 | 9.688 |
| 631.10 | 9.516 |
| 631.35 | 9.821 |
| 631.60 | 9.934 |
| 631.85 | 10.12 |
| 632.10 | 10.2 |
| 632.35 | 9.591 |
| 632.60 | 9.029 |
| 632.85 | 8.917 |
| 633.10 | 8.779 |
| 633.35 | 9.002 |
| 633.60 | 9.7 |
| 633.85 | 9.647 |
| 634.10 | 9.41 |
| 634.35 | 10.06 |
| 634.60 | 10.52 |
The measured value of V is 9.381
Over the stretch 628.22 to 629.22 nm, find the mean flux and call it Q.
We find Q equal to 9.21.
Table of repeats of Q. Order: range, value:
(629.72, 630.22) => 9.66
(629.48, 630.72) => 9.56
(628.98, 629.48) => 9.87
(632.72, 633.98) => 9.21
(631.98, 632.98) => 9.43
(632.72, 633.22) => 8.85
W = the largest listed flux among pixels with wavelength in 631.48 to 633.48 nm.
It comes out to 10.2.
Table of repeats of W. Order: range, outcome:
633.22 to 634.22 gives 9.7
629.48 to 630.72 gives 9.771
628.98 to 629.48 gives 10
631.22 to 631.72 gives 9.934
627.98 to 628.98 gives 9.543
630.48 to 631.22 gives 9.688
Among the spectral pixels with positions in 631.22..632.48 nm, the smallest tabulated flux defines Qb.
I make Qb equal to 9.591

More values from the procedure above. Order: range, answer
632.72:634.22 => 8.779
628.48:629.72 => 8.712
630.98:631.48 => 9.516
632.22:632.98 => 8.917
